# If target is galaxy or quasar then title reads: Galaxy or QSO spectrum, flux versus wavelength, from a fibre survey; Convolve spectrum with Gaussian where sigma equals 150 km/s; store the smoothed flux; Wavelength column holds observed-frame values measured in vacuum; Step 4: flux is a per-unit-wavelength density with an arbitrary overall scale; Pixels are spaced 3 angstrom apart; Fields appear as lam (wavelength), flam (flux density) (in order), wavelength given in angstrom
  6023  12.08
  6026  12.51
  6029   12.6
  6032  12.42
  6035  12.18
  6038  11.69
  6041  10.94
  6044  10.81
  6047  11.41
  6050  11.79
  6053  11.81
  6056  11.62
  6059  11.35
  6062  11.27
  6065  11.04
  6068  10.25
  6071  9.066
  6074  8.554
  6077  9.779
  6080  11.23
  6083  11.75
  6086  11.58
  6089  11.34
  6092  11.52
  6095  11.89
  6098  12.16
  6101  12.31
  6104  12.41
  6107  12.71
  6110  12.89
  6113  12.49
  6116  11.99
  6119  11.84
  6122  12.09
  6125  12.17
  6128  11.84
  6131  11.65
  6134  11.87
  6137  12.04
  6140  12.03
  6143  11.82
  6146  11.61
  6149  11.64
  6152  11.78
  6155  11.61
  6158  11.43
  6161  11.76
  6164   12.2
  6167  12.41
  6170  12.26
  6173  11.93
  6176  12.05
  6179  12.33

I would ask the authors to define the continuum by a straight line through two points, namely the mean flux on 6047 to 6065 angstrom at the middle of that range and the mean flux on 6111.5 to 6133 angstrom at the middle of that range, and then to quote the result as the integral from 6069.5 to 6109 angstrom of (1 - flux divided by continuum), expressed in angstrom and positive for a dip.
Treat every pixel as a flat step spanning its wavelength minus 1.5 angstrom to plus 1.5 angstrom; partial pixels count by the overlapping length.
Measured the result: 1.7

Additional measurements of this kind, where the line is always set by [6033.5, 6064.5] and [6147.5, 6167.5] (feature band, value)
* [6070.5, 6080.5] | 1.73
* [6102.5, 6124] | -1.24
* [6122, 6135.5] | -0.22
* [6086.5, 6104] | -0.40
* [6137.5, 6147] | -0.08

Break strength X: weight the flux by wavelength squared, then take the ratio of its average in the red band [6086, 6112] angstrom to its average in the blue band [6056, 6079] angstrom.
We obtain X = 1.19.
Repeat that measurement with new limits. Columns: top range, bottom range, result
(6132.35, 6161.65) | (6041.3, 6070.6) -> 1.09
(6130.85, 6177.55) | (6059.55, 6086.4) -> 1.16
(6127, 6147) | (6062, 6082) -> 1.19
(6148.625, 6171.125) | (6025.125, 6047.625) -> 1.05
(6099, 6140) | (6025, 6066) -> 1.07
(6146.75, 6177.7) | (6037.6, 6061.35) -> 1.08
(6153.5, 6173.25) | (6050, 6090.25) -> 1.13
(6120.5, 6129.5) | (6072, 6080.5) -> 1.27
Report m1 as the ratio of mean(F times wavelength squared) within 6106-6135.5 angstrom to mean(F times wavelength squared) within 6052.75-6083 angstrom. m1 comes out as 1.17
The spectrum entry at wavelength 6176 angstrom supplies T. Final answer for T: 12.05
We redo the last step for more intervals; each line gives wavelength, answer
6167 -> 12.41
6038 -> 11.69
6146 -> 11.61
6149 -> 11.64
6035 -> 12.18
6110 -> 12.89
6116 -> 11.99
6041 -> 10.94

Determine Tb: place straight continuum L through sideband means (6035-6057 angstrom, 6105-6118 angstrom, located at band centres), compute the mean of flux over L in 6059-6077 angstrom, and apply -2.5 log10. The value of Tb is 0.17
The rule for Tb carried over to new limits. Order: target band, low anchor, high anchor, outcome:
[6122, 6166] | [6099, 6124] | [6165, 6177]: 0.04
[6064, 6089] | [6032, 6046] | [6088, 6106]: 0.13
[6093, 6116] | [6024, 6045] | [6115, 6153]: -0.04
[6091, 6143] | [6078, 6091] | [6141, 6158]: -0.05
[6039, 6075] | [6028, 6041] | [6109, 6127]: 0.12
